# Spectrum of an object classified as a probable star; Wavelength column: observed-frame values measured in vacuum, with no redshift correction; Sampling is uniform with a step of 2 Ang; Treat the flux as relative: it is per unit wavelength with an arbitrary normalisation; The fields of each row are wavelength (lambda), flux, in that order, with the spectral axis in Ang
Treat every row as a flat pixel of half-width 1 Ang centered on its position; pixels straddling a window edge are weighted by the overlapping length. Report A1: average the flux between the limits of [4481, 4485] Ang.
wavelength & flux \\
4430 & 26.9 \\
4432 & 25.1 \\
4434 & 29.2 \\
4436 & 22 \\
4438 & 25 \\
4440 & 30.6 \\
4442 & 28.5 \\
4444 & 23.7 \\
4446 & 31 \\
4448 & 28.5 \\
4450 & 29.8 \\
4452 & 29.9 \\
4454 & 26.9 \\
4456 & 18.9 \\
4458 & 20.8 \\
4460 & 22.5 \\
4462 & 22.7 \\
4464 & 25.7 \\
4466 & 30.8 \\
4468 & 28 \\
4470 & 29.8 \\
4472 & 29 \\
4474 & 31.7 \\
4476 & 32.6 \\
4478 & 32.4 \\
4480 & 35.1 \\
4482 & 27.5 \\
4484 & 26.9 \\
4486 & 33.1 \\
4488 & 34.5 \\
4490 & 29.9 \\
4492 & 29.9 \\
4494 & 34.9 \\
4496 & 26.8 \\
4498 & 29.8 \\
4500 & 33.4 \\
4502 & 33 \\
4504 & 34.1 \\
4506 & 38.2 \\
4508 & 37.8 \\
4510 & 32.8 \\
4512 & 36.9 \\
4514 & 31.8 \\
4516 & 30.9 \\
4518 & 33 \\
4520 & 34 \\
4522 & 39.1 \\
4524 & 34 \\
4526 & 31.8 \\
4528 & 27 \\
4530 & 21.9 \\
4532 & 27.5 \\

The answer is 27.2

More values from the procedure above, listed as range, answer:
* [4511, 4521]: 33.3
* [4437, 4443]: 28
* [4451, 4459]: 24.1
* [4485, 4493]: 31.8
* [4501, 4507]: 35.1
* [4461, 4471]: 27.4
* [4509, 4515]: 33.8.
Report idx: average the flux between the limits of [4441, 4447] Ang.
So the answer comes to 27.7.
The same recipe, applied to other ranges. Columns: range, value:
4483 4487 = 30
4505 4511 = 36.3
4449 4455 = 28.9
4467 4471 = 28.9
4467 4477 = 30.2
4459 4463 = 22.6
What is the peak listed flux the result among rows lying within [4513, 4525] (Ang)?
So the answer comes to 39.1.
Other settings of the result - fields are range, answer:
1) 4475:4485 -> 35.1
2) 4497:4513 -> 38.2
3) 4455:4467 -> 30.8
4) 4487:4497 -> 34.9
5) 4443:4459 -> 31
